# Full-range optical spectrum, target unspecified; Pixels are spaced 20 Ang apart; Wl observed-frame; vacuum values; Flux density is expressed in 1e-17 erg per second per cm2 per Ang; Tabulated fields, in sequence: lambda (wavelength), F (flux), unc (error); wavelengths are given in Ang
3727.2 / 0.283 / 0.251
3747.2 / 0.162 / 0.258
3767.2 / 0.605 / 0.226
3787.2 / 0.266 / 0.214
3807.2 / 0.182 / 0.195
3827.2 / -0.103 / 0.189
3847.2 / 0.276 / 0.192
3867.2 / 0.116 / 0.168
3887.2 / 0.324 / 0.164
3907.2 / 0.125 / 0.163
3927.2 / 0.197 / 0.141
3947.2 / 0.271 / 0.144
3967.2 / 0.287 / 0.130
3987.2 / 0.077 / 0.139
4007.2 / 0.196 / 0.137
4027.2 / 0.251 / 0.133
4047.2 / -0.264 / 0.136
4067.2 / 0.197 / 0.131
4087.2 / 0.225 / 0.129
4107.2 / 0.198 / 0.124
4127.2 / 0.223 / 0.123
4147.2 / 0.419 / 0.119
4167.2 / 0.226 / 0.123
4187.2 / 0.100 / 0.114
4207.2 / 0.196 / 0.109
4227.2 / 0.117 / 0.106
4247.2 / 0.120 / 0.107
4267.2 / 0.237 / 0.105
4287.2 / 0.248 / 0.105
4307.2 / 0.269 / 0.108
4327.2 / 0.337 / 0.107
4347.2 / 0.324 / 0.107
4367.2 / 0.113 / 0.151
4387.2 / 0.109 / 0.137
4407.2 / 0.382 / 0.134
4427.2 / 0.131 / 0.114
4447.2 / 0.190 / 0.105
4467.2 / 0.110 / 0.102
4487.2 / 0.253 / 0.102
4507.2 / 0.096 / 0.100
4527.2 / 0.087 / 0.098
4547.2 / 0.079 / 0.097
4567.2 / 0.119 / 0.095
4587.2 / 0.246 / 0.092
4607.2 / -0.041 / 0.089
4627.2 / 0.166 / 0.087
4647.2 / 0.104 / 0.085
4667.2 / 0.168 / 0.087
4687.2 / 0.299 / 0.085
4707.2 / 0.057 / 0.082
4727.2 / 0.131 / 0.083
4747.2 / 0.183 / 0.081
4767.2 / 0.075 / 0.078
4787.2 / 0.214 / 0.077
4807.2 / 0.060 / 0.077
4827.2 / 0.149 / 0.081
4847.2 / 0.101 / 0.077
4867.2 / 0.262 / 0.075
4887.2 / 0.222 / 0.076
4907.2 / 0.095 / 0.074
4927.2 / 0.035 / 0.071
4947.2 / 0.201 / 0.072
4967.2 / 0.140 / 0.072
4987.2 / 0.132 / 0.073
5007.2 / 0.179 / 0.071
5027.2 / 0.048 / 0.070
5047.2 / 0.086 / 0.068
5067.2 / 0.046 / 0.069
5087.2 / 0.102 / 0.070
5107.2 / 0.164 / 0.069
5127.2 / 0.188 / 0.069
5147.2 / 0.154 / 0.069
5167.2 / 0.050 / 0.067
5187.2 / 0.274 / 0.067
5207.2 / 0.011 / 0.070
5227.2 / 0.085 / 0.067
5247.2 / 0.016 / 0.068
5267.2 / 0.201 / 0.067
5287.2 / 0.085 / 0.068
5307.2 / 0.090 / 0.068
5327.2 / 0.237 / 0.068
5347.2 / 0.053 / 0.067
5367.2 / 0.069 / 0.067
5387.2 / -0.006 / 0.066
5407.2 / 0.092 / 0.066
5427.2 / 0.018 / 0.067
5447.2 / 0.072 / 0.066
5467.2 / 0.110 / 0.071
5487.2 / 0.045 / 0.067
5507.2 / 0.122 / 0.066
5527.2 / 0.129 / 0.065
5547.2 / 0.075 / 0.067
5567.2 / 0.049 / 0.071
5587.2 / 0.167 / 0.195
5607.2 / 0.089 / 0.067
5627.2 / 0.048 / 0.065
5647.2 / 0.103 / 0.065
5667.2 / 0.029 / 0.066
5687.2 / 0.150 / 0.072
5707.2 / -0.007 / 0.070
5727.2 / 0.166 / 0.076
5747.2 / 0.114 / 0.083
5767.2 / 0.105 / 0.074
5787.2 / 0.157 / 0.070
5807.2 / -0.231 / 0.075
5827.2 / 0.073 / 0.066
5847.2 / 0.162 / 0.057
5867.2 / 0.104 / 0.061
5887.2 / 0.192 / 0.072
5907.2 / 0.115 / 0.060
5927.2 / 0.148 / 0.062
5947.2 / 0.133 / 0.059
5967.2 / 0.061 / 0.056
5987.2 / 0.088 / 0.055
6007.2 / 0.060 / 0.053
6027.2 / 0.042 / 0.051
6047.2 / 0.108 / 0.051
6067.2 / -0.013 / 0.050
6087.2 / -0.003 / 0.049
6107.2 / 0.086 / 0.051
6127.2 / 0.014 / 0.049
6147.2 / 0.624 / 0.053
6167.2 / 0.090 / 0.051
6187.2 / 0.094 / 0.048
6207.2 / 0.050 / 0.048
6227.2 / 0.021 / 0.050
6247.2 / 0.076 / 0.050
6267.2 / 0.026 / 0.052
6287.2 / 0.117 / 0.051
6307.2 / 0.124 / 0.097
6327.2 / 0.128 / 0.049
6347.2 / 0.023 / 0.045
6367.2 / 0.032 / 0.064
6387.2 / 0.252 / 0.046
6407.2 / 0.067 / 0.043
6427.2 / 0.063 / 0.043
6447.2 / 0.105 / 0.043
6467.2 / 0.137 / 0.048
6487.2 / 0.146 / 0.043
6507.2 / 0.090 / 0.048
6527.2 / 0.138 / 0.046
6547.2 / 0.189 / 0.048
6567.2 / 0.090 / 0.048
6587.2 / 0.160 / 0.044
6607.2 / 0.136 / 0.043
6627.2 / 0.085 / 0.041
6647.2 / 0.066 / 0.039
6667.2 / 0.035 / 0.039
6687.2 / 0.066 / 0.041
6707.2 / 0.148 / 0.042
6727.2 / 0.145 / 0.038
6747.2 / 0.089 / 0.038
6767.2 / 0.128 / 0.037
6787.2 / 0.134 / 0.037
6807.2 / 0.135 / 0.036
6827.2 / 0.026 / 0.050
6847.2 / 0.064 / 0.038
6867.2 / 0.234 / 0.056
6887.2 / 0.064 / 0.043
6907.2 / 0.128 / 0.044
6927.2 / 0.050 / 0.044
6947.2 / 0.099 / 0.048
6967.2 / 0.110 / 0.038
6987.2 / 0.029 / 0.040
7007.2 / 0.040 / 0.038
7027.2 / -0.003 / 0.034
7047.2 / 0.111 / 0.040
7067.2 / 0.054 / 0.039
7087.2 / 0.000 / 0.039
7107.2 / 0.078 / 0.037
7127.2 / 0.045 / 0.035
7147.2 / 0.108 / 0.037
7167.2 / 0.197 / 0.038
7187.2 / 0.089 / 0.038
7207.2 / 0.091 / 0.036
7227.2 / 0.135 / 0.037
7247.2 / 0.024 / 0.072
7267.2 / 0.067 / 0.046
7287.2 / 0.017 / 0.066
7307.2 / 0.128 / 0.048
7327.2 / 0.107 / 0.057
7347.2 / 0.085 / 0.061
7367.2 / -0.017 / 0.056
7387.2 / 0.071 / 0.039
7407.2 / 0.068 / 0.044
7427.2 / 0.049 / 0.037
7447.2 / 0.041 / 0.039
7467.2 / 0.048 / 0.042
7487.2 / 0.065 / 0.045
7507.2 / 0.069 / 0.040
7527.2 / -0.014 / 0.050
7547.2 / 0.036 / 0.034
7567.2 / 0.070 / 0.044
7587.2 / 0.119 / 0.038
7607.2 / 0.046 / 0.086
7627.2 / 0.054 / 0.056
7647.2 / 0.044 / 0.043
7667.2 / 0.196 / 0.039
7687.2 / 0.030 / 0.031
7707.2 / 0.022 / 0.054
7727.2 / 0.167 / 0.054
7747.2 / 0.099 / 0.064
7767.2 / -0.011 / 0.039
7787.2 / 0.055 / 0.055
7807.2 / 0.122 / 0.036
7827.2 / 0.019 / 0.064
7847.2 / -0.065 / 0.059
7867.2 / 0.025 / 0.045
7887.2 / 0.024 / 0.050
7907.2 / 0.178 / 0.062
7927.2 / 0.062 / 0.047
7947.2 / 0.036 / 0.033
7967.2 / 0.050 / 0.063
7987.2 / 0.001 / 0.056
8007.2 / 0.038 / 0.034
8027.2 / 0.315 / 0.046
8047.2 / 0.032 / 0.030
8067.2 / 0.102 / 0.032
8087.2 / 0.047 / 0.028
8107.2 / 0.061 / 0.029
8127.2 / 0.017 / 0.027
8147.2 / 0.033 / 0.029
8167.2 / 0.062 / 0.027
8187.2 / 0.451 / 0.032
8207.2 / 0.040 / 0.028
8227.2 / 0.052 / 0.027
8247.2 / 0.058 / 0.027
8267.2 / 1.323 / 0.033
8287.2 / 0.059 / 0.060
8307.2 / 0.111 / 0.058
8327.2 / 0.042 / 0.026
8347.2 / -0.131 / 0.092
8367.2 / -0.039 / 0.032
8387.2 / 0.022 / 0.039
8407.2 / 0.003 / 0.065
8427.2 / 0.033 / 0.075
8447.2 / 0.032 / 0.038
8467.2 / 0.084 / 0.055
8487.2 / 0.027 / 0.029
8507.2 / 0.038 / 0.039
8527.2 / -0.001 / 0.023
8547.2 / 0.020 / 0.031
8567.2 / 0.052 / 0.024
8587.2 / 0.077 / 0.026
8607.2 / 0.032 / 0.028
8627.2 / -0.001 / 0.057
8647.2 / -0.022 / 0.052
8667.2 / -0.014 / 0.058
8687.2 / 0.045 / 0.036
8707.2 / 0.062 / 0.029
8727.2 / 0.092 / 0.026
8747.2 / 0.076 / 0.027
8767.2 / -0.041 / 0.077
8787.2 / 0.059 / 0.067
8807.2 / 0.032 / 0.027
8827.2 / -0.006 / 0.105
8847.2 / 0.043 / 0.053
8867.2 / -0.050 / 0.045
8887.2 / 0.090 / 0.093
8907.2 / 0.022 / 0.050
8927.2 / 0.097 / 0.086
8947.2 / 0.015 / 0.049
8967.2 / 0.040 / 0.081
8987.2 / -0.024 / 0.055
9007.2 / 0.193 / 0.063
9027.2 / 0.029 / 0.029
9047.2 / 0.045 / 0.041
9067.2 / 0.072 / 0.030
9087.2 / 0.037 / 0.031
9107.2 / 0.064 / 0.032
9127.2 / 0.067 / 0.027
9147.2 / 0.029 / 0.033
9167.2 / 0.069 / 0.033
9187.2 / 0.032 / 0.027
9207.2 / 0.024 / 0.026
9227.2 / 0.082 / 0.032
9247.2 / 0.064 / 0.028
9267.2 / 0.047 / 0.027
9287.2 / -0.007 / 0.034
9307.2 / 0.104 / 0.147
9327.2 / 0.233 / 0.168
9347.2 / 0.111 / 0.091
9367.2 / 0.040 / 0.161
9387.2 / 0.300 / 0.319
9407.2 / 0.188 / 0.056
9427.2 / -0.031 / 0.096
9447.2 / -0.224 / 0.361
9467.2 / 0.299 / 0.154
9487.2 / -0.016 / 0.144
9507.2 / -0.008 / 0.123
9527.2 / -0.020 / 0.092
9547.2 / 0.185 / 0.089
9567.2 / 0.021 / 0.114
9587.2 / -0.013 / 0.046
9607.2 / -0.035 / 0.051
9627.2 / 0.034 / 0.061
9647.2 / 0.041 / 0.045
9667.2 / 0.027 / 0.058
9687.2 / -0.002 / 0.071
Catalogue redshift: 0.65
